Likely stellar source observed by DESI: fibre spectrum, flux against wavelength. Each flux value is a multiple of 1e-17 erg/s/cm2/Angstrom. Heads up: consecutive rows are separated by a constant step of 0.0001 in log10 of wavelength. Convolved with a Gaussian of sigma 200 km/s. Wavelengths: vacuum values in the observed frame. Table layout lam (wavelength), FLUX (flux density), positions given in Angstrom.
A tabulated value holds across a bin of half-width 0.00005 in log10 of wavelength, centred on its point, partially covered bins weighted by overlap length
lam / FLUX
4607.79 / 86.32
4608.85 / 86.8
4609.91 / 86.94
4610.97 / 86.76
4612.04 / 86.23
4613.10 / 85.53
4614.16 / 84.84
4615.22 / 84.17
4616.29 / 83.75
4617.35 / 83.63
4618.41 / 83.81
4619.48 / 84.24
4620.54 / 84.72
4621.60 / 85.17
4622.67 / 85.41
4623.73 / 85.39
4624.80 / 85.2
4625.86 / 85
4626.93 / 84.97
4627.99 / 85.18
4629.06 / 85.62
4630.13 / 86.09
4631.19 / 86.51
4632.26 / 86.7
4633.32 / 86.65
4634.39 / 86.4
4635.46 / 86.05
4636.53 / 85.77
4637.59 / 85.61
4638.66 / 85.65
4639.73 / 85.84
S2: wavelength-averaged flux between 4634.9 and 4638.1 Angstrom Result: 85.9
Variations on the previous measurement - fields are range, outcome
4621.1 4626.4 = 85.1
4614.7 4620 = 83.8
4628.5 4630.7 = 85.8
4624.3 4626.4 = 85.1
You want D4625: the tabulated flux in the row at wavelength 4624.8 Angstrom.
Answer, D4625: 85.2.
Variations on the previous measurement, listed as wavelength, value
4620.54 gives 84.72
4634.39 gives 86.4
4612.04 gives 86.23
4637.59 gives 85.61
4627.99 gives 85.18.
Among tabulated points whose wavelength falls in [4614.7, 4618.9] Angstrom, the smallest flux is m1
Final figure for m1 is 83.63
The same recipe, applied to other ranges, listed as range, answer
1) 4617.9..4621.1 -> 83.81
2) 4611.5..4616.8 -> 83.75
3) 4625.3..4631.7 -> 84.97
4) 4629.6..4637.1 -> 85.77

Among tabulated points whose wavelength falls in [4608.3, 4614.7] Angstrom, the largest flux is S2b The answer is 86.94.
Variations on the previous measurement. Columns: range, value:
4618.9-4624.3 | 85.41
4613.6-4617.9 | 84.84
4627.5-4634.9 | 86.7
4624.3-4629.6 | 85.62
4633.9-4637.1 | 86.4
